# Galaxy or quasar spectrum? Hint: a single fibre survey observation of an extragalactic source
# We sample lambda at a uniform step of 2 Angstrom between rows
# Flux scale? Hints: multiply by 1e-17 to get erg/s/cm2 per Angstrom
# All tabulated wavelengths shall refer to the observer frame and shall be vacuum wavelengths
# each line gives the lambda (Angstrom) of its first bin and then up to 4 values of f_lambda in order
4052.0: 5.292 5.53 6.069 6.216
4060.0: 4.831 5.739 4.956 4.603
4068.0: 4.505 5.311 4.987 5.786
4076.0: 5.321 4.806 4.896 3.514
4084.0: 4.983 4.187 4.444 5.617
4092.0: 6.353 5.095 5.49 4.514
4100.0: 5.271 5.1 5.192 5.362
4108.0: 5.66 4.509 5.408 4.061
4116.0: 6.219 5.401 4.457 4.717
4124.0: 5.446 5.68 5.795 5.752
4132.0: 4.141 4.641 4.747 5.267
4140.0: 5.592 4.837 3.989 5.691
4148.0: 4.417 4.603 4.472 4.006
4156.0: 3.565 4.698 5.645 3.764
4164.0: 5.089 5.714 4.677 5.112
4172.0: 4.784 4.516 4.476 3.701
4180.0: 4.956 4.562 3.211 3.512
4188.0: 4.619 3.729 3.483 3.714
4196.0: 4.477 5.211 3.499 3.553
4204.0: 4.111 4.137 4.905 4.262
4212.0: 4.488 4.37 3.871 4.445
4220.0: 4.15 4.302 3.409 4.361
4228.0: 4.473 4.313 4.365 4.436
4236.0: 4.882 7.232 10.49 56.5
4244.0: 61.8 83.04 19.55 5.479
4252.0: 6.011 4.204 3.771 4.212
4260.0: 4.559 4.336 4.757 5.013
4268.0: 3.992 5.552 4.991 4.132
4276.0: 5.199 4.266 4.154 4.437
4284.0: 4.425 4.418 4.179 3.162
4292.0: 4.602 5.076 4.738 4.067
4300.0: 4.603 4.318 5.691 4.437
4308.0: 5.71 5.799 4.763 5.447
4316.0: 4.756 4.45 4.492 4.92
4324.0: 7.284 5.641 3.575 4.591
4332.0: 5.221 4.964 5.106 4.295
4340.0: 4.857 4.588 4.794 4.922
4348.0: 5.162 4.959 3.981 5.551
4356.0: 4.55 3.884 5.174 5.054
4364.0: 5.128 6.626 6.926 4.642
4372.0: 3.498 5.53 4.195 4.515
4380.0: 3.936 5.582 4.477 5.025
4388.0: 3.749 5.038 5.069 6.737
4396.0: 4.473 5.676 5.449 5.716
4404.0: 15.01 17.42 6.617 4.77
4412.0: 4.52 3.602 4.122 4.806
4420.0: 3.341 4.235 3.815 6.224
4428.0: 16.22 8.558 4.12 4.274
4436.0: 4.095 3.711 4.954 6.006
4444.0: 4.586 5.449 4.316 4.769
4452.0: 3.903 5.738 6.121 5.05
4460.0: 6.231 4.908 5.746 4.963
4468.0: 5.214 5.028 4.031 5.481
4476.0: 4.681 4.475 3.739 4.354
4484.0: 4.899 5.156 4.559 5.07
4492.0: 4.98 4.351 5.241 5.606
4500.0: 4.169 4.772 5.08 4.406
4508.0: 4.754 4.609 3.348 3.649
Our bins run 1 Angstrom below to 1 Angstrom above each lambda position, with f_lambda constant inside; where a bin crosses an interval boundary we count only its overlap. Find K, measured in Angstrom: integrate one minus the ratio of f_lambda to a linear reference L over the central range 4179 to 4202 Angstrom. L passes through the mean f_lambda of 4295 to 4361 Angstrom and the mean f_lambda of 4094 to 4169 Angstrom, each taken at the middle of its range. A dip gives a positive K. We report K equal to 4.1 Angstrom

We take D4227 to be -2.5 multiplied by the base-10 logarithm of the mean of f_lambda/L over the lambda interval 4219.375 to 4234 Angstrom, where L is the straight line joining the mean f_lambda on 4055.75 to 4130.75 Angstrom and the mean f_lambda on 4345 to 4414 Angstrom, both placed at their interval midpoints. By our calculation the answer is 0.27 mag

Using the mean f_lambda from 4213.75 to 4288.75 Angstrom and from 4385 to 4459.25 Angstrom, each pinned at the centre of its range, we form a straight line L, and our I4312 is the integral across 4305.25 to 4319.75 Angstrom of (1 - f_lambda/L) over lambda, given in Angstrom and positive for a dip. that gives 6.0 Angstrom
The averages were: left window 10.1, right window 5.87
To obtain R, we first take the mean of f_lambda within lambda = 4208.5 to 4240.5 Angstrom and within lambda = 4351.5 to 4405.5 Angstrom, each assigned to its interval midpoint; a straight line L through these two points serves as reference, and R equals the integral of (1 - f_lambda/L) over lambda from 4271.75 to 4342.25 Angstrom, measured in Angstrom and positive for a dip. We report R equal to 5.6 Angstrom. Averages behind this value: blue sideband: 4.78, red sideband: 5.5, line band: 4.76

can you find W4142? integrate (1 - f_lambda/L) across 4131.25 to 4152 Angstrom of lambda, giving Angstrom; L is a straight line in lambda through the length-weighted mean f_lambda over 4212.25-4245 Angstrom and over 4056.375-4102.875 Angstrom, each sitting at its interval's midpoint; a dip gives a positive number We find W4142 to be 8.0 Angstrom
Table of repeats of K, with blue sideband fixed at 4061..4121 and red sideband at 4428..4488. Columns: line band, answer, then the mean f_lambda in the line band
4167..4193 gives 4.2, 4.26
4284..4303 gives 2.8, 4.36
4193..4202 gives 1.7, 4.15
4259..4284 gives 2.5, 4.61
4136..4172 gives 2.2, 4.77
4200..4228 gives 5.1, 4.17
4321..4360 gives 1.8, 4.89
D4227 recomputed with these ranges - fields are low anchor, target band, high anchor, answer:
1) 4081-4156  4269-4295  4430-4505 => 0.10 mag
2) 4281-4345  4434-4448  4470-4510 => 0.00 mag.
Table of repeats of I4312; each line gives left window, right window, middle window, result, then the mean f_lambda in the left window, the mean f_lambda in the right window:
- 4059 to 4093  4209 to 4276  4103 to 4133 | 5.86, 4.99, 10.8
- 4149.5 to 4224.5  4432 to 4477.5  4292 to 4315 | -1.82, 4.31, 4.94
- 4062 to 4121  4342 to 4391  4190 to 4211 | 3.62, 5.05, 4.86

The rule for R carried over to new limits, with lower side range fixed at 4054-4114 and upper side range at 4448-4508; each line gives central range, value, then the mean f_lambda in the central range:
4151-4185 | 3.7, 4.53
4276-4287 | 1.3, 4.42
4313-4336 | -0.2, 5.03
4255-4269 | 1.8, 4.38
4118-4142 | -0.1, 5.11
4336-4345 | 0.5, 4.69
